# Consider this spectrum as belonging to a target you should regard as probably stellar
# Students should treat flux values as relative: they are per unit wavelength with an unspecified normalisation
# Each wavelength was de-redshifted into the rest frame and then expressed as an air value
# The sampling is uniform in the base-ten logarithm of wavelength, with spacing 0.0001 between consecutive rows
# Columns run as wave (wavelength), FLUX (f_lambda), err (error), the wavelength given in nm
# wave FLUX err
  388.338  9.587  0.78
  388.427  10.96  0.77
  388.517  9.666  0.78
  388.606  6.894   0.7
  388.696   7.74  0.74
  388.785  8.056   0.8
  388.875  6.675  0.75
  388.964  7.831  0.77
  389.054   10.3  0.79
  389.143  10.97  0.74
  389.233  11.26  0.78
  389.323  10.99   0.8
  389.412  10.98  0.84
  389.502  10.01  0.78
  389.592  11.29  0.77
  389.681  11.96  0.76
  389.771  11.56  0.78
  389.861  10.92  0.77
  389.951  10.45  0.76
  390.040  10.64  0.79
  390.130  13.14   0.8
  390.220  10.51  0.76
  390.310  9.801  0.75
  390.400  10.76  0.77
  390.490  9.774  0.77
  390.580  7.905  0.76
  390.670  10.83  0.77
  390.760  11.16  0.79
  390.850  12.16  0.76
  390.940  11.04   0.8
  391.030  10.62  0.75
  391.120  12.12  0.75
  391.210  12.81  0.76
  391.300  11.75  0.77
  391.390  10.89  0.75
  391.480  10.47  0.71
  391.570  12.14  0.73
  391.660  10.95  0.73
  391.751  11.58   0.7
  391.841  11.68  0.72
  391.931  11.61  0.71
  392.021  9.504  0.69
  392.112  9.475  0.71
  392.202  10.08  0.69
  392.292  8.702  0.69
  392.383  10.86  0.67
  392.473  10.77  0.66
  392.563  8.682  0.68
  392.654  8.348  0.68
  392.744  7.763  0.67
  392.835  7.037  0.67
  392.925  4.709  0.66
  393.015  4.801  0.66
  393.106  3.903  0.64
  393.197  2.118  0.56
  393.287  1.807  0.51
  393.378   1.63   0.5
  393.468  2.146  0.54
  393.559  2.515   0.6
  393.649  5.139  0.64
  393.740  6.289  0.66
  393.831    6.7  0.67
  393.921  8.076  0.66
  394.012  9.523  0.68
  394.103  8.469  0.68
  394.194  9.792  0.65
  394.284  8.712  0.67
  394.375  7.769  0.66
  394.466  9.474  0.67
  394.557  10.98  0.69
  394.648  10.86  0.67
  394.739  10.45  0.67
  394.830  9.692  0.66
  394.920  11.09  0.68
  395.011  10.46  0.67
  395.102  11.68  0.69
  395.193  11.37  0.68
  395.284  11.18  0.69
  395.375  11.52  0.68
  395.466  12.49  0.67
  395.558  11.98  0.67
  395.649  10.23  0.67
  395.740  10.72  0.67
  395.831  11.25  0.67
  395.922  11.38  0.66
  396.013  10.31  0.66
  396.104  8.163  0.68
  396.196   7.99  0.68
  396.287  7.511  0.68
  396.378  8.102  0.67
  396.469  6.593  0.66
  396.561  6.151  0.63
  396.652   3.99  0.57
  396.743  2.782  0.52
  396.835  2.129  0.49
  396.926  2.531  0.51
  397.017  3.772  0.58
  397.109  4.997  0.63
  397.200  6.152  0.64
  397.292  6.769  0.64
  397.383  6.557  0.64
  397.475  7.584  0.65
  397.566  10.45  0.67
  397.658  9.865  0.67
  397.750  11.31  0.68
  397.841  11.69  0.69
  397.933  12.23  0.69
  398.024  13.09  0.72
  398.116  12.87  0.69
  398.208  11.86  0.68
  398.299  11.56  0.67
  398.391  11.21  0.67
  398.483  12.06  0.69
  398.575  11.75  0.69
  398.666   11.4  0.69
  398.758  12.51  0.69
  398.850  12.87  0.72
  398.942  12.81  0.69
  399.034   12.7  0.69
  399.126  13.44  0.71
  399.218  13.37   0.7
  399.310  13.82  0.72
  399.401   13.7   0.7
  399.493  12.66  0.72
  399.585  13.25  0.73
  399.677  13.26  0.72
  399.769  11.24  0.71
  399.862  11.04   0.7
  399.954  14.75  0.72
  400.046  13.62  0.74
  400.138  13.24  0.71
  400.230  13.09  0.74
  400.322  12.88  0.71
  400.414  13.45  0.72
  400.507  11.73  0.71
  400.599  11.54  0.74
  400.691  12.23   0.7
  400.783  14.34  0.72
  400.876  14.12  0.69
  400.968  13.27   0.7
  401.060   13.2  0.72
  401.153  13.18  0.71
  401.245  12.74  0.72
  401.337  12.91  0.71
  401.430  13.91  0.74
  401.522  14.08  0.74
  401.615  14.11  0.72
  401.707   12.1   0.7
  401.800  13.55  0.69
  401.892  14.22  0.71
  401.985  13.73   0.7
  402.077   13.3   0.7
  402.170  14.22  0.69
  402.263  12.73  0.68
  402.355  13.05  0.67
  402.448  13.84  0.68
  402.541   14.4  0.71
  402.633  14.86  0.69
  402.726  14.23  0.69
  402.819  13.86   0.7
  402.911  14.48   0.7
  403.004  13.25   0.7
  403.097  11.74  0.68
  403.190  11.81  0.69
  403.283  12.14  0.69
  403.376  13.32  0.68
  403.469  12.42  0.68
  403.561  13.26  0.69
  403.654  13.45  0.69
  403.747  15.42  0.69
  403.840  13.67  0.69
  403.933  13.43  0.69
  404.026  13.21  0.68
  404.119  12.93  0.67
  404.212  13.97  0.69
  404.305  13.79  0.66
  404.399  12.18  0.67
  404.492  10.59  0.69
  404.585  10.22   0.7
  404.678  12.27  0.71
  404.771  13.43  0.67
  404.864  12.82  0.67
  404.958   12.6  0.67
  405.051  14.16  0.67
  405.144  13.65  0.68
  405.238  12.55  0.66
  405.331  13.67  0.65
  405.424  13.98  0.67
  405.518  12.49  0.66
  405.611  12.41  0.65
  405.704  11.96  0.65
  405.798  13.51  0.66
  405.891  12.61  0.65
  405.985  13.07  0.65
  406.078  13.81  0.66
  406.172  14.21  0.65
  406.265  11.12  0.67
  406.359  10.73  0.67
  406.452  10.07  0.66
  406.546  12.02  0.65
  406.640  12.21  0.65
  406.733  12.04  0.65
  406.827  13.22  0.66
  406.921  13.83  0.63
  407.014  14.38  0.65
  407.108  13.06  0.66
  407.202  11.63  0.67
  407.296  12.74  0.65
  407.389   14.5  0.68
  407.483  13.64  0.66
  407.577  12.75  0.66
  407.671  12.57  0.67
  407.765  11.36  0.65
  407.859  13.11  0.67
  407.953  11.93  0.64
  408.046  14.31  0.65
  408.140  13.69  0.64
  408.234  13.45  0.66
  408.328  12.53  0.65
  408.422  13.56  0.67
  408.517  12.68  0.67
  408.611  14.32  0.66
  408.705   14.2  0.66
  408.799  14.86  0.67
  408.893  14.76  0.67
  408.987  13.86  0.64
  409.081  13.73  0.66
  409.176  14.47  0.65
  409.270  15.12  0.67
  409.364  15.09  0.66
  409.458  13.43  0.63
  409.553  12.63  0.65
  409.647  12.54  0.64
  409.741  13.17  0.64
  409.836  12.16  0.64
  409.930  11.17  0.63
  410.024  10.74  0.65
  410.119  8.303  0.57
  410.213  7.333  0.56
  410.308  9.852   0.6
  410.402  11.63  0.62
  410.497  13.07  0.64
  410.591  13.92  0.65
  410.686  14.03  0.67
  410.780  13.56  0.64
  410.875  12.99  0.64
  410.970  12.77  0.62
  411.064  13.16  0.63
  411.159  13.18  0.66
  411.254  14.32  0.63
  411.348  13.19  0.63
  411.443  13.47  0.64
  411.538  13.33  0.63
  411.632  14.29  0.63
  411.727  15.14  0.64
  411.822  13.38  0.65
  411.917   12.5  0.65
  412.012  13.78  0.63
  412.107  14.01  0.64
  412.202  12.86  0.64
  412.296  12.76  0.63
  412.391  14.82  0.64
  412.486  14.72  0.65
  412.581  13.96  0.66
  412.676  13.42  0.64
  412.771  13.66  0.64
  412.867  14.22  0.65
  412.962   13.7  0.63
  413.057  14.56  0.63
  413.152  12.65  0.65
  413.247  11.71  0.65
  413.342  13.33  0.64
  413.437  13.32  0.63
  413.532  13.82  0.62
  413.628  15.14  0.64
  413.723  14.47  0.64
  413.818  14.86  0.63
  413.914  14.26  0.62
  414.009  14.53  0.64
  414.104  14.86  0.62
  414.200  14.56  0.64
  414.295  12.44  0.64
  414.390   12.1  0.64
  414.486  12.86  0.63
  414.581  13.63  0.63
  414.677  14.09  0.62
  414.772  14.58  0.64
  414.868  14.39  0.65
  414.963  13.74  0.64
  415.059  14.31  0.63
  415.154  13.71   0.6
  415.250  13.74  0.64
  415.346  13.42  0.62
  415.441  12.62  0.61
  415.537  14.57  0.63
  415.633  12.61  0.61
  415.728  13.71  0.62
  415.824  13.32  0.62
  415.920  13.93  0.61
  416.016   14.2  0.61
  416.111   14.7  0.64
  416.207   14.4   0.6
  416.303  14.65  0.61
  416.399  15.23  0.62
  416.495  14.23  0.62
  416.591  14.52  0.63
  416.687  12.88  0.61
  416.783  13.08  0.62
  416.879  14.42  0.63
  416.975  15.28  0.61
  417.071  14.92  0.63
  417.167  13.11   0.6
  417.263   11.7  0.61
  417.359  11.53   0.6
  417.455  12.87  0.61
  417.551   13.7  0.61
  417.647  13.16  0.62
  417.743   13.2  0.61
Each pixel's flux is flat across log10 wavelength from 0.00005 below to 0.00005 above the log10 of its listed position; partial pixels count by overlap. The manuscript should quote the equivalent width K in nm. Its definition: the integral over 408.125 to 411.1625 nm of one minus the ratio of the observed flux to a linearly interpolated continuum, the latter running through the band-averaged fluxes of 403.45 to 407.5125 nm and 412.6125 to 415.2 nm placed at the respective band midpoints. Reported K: 0.10 nm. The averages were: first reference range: 12.9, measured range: 12.9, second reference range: 13.8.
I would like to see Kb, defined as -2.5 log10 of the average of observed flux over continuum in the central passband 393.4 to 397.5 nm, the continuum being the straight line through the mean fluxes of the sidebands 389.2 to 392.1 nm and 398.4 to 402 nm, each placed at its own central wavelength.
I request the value 0.43 mag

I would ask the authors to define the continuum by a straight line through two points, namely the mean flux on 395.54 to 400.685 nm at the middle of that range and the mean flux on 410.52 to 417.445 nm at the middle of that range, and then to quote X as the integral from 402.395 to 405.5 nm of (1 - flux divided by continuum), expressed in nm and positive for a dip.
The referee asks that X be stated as -0.43 nm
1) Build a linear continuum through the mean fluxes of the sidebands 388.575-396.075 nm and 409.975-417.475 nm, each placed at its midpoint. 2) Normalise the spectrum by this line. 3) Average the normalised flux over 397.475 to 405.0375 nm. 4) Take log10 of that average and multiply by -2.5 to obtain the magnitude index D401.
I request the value -0.16 mag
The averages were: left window 9.45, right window 13.5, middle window 12.9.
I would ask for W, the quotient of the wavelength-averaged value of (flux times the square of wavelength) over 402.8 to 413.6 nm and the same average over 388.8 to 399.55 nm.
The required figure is 1.47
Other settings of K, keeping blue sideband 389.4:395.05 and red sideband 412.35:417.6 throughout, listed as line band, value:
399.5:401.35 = -0.357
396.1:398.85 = 0.453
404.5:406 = -0.119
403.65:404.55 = -0.126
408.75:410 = -0.088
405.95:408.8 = -0.152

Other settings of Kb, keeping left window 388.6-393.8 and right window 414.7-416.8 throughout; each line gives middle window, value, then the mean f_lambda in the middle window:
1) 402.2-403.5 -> -0.17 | 13.3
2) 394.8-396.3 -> -0.07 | 10.6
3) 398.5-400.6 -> -0.19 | 12.8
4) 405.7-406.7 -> -0.02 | 12.3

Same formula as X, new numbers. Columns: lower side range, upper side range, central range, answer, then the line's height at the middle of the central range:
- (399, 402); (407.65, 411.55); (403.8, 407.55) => 0.07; 13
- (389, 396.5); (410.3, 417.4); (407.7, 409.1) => -0.10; 12.6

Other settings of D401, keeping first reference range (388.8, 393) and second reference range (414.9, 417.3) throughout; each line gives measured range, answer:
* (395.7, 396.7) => 0.30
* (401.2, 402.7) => -0.15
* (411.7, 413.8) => -0.03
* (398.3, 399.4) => -0.10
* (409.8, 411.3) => 0.09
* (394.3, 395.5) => 0.02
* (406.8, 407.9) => -0.04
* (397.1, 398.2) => 0.16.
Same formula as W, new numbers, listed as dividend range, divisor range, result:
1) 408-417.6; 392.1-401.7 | 1.47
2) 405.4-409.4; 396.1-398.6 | 1.67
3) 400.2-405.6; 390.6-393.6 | 1.61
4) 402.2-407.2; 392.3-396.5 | 1.64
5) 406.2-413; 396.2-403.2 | 1.19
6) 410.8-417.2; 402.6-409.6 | 1.09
